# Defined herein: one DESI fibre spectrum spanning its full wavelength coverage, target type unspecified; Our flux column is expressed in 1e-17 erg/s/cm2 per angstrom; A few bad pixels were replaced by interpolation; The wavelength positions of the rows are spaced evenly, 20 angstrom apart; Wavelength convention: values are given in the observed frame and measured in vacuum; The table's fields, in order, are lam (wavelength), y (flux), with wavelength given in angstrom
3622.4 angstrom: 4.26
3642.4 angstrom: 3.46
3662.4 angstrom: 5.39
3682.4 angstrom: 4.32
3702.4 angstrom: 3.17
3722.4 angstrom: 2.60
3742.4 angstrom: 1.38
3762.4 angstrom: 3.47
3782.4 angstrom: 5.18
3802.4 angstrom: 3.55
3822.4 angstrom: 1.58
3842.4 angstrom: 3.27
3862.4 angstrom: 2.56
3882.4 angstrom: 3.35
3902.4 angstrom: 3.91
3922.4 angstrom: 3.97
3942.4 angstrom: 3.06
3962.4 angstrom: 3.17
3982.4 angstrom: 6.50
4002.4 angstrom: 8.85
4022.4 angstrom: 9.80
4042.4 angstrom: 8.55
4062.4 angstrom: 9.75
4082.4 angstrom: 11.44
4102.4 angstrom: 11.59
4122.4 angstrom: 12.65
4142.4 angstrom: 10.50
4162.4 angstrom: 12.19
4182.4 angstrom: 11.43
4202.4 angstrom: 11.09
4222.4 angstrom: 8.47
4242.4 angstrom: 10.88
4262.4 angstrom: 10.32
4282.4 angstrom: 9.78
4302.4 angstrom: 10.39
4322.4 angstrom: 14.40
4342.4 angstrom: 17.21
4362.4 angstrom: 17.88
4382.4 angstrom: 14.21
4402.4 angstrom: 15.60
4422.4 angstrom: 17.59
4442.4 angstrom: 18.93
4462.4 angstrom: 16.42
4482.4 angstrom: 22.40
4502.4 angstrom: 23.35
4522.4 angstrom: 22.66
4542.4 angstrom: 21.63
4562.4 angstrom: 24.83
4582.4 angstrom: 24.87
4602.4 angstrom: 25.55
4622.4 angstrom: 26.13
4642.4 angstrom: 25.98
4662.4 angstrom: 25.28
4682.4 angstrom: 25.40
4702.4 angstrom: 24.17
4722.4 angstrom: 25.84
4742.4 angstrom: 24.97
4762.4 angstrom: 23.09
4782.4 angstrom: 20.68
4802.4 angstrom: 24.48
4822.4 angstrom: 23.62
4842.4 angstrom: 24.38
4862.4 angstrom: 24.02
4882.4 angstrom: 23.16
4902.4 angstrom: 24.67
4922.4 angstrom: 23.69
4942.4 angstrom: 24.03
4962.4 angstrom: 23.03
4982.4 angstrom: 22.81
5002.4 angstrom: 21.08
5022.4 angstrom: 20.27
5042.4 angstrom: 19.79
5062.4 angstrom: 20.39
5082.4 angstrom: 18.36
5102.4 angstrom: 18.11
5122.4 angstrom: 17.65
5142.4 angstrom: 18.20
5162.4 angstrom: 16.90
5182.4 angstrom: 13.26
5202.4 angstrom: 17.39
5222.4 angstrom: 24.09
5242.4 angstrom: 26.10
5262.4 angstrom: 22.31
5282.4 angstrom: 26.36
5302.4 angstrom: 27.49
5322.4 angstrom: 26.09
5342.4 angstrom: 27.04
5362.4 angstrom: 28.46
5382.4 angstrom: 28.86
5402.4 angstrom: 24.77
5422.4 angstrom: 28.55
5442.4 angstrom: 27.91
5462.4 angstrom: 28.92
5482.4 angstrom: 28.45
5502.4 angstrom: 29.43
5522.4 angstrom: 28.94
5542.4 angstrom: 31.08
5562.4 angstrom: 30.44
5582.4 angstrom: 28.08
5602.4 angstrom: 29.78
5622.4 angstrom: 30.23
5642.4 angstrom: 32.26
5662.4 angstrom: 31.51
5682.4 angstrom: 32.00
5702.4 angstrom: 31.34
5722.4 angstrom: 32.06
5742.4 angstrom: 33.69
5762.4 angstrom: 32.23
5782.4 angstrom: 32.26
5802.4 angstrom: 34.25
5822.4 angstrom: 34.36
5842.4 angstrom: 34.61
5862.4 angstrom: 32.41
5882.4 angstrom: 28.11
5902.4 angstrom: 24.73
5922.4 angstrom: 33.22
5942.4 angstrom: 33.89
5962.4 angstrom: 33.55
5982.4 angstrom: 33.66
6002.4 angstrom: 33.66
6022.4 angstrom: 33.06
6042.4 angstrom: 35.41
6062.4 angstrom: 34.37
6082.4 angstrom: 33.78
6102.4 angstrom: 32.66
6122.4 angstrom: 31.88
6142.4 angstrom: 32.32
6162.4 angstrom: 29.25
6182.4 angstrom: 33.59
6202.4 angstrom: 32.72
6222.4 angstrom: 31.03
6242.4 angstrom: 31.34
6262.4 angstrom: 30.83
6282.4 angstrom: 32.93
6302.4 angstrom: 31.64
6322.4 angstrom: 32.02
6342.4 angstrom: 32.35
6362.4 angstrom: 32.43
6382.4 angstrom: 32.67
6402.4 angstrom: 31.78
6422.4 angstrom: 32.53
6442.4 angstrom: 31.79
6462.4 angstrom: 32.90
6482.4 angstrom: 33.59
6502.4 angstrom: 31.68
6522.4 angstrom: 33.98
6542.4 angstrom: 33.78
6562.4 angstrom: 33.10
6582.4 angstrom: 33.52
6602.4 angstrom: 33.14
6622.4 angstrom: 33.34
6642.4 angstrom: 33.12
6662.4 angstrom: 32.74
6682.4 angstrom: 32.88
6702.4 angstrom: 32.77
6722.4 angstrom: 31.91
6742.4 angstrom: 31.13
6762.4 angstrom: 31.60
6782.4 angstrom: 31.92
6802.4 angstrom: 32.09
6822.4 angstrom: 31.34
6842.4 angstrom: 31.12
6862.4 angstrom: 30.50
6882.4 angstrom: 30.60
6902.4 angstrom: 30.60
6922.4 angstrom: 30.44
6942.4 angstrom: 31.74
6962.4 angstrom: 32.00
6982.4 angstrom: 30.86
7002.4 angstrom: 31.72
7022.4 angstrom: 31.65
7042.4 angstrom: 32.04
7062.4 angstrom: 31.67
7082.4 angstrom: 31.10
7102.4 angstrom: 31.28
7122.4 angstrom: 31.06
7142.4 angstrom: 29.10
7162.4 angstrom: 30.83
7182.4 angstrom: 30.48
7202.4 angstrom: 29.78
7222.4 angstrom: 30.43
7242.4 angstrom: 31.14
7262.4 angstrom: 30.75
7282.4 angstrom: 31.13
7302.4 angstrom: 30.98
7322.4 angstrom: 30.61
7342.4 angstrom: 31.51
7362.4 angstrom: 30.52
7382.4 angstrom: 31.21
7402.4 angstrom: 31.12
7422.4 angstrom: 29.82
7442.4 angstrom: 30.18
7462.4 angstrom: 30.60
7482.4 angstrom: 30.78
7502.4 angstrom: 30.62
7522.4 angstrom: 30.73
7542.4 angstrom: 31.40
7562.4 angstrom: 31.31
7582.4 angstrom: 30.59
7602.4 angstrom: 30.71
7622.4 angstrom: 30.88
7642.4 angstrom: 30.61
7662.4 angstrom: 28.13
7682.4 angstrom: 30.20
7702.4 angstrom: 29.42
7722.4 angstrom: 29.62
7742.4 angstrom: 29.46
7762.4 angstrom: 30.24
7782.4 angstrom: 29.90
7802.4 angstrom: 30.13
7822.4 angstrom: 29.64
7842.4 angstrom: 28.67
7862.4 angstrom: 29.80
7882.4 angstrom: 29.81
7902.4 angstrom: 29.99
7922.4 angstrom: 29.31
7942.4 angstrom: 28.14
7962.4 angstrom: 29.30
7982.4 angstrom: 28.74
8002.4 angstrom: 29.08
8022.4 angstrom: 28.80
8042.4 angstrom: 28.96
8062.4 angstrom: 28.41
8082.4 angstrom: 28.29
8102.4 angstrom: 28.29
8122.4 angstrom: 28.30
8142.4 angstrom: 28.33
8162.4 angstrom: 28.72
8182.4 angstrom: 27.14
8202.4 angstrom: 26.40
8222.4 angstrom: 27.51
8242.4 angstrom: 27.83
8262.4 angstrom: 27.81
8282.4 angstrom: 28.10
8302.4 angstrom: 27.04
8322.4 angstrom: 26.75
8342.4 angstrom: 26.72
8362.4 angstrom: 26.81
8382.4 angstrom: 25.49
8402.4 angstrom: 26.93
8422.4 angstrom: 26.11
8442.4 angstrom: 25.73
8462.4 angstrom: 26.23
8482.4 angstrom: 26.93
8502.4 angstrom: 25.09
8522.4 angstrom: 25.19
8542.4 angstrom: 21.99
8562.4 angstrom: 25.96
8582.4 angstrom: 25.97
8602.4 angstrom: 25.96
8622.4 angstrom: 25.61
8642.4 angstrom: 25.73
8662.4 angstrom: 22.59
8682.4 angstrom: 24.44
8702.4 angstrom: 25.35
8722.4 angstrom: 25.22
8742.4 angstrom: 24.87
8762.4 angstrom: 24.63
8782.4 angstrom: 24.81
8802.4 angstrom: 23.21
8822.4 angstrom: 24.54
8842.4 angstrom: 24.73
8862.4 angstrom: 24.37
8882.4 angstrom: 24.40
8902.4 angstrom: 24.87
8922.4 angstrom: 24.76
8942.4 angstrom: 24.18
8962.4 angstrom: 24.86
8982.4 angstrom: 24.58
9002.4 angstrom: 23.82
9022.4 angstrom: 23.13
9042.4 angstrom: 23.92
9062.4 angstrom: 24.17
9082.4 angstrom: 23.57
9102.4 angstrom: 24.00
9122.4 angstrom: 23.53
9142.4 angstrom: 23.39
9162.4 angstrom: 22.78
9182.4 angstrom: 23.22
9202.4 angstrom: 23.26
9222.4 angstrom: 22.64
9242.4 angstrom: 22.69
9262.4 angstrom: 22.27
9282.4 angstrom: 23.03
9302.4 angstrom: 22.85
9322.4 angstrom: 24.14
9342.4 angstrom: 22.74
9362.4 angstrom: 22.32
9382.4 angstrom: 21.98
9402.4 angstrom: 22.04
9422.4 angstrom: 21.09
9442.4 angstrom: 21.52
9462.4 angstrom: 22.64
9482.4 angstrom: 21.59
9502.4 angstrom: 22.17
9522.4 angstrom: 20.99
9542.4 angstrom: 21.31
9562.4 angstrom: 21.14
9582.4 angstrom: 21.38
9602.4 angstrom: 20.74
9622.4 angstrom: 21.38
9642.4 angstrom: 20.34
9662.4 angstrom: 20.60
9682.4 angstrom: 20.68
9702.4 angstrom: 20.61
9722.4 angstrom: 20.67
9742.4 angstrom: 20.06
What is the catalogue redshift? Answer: 0.000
